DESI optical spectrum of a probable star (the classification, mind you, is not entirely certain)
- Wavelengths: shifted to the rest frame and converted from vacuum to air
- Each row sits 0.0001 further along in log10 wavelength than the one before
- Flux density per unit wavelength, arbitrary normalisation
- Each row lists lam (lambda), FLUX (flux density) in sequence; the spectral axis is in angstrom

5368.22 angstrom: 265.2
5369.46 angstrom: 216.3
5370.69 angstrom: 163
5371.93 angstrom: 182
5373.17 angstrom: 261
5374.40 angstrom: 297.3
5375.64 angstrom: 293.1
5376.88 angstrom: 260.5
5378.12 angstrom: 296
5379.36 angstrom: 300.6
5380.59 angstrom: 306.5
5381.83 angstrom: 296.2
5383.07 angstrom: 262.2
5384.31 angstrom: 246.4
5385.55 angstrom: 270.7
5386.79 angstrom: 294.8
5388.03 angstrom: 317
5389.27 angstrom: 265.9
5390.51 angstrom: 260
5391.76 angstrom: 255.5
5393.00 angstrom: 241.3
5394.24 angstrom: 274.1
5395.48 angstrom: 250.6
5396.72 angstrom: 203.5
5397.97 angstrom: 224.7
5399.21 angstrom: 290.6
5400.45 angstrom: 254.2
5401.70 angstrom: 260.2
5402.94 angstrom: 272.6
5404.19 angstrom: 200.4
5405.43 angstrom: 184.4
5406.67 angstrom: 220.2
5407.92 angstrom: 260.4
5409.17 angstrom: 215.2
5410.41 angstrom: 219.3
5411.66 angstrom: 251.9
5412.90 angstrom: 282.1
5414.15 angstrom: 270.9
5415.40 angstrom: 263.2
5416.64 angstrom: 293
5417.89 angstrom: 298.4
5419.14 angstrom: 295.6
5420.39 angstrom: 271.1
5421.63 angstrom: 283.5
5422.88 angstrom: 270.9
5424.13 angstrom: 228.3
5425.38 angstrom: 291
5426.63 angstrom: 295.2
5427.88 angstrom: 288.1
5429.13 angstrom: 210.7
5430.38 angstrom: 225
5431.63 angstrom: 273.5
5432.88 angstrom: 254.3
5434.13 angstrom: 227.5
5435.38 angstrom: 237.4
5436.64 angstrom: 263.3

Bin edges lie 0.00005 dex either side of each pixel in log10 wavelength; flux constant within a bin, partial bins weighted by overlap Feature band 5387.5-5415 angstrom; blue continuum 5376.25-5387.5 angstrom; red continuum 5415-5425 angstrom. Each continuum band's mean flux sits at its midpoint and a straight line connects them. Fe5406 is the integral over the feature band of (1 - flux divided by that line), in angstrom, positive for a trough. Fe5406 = 3.0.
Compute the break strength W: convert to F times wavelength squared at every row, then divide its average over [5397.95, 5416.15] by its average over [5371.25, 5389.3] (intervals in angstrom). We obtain 0.90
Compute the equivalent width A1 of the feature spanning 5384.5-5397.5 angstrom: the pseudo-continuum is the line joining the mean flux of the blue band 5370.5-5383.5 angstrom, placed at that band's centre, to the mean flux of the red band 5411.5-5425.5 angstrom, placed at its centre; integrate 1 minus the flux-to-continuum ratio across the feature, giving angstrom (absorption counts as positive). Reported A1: 0.4 angstrom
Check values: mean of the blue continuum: 269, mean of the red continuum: 275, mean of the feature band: 262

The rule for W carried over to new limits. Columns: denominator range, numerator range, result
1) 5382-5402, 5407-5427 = 1.03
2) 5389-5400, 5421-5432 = 1.06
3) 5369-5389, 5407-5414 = 0.93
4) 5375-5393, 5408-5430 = 0.97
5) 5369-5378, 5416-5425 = 1.16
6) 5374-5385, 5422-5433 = 0.93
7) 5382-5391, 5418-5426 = 1.01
